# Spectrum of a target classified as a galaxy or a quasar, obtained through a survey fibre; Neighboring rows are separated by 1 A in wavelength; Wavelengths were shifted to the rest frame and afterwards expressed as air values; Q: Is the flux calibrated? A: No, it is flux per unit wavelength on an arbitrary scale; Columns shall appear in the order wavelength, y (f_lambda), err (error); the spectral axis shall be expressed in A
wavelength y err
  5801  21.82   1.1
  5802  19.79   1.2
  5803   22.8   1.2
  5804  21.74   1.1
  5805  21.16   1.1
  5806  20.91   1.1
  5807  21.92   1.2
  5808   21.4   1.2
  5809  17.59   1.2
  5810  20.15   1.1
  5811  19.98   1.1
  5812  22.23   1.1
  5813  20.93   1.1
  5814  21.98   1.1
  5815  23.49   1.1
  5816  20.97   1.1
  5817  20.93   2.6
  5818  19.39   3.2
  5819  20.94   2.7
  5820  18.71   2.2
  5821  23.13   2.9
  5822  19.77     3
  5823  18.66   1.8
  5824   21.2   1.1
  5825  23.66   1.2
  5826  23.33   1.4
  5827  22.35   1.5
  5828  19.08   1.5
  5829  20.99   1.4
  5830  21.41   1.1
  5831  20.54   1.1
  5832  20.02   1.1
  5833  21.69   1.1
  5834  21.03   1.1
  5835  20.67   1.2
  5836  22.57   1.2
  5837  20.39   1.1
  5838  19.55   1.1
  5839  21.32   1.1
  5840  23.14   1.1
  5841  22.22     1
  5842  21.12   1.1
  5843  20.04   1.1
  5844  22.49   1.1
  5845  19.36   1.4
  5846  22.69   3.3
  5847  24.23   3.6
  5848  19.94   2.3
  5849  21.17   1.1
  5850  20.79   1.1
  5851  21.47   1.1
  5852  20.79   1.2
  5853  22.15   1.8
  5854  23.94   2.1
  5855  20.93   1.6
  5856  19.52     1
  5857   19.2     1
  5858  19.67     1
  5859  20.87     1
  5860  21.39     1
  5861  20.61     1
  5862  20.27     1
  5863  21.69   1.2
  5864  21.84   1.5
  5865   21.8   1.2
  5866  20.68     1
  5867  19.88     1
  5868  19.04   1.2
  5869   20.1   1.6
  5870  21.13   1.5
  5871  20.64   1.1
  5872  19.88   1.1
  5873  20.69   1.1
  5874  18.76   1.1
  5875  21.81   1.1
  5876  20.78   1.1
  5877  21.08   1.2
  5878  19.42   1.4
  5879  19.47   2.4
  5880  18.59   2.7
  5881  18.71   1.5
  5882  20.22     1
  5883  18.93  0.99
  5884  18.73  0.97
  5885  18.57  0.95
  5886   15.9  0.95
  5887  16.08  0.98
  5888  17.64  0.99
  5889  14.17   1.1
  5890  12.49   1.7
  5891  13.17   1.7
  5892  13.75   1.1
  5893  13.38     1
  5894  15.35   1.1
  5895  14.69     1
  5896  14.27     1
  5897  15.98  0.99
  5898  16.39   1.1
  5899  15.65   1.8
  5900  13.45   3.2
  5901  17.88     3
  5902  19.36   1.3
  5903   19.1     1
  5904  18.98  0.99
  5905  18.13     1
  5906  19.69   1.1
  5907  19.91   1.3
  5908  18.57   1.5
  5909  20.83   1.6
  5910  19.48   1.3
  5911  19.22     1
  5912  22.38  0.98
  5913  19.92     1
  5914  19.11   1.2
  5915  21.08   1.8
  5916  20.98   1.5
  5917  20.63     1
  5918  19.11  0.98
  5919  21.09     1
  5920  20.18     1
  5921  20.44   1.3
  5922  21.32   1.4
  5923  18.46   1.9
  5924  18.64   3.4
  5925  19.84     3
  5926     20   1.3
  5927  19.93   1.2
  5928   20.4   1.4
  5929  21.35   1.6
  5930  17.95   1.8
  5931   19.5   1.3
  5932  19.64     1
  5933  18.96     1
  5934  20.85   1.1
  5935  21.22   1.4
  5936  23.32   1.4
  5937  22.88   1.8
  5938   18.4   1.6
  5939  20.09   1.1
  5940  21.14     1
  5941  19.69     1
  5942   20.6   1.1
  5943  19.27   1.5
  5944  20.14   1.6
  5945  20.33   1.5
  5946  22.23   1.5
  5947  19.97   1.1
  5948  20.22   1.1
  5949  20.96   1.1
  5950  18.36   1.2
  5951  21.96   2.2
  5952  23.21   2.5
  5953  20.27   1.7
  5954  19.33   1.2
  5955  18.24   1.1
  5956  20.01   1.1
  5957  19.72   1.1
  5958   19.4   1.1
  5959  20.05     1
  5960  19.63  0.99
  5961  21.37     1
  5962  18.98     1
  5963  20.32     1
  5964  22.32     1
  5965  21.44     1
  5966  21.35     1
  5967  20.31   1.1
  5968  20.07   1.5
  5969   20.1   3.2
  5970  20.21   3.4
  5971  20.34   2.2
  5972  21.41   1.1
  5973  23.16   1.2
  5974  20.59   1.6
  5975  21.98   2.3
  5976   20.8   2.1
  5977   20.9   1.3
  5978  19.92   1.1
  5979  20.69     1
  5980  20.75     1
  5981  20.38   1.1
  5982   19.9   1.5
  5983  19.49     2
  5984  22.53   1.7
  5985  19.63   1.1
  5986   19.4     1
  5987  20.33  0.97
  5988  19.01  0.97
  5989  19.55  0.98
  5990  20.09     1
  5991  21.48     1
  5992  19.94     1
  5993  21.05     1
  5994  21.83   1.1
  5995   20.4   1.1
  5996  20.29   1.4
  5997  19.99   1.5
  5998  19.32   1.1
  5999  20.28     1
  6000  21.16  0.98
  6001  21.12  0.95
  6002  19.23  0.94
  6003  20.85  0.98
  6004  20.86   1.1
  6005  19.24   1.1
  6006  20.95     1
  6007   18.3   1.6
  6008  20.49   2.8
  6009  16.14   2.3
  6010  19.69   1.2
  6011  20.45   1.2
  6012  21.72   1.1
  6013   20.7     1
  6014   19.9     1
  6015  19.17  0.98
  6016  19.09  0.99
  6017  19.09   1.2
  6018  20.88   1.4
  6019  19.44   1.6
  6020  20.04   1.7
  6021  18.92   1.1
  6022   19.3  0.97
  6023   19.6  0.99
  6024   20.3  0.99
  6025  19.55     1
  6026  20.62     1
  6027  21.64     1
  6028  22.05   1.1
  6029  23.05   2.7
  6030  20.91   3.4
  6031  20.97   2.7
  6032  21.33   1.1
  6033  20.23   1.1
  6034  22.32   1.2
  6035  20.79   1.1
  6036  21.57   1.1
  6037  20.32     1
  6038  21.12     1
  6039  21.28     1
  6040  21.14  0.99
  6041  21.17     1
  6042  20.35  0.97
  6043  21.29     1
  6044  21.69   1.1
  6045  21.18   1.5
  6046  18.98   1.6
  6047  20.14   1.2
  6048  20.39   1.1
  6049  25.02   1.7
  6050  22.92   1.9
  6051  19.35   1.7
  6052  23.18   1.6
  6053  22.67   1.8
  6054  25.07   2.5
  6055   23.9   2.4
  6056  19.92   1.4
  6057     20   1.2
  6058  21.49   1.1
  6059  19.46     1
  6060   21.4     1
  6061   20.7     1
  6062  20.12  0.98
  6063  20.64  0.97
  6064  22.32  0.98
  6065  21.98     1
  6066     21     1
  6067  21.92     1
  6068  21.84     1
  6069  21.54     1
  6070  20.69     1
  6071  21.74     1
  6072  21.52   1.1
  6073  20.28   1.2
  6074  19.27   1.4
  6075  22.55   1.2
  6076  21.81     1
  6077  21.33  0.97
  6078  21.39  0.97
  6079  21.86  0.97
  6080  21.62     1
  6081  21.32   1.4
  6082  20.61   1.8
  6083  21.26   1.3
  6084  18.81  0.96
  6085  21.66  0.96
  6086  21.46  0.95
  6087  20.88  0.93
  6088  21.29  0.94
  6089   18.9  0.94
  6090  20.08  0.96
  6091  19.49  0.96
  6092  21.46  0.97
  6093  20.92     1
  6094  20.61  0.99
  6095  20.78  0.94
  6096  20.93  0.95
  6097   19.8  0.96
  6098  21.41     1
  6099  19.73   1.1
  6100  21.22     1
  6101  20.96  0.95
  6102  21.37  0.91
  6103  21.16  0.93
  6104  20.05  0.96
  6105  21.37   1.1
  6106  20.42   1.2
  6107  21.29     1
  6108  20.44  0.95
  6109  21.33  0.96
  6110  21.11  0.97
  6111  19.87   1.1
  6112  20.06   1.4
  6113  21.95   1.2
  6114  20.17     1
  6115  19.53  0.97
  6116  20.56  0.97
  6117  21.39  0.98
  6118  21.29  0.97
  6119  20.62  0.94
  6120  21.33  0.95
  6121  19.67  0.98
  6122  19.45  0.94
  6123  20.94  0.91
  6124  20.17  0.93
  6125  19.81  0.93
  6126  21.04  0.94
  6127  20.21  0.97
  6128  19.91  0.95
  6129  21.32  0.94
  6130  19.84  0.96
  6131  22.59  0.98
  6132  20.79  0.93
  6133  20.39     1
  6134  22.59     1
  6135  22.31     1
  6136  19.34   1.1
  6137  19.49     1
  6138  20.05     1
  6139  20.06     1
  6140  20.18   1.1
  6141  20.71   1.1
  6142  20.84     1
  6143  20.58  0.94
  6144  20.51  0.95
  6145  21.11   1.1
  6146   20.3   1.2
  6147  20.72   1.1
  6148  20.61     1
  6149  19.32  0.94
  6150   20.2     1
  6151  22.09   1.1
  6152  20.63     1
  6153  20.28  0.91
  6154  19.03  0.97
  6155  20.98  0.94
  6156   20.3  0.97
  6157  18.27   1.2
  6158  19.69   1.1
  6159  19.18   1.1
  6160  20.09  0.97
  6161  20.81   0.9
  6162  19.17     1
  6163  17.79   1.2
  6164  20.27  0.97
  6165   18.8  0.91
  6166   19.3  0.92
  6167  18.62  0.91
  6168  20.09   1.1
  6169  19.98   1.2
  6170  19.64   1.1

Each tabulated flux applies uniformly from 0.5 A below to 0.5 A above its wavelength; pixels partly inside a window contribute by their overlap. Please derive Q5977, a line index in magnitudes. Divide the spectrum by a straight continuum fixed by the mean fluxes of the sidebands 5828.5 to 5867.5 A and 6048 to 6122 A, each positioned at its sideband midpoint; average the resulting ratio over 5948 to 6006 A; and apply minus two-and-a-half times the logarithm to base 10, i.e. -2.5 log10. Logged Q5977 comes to 0.034 mag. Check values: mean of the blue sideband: 21.1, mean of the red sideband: 21.1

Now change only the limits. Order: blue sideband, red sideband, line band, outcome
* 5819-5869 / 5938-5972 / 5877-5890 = 0.16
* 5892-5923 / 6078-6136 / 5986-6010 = -0.03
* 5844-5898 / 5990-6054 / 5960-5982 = -0.03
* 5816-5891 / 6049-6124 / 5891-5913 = 0.18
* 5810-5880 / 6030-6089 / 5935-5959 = 0.03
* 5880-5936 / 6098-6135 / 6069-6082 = -0.05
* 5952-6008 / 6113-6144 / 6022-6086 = -0.04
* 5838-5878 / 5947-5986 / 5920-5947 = 0.02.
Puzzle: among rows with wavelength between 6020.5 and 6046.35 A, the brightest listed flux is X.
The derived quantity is 23.05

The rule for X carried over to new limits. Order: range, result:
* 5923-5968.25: 23.32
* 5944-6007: 23.21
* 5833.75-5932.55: 24.23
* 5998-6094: 25.07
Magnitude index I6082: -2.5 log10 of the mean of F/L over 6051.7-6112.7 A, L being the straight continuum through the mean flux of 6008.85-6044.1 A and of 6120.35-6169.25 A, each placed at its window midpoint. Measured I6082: -0.04 mag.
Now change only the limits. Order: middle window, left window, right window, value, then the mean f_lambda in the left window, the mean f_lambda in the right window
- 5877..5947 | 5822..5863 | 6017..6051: 0.12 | 21.2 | 20.9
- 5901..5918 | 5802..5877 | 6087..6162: 0.06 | 21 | 20.5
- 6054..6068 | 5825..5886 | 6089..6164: -0.04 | 20.7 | 20.5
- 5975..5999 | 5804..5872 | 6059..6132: 0.03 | 21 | 20.8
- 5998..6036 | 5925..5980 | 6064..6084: 0.03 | 20.5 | 21.3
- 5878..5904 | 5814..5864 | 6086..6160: 0.26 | 21.1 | 20.5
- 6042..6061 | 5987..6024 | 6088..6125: -0.06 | 20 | 20.6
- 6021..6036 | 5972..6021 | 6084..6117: -0.03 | 20.3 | 20.7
